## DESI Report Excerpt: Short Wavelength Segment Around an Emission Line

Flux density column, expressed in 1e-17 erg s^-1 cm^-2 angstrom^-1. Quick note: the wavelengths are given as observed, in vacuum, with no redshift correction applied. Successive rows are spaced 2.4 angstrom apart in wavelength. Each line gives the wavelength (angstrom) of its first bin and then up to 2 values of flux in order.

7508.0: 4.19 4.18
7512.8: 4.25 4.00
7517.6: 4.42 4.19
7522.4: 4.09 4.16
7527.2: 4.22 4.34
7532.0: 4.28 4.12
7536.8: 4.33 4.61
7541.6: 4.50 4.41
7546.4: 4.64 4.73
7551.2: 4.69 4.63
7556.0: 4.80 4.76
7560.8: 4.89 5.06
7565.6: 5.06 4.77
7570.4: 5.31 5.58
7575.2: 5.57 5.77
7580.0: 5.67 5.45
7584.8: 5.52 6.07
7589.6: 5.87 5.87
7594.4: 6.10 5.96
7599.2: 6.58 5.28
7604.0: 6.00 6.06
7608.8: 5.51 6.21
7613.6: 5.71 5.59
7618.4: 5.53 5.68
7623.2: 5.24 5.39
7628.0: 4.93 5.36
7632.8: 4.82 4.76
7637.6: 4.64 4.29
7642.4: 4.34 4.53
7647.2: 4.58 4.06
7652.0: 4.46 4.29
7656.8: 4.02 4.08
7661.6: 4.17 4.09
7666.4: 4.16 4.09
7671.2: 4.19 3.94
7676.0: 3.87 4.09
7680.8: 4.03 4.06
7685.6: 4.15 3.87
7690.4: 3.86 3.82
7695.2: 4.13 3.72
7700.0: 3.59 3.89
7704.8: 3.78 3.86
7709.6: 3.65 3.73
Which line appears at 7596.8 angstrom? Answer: Mg II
